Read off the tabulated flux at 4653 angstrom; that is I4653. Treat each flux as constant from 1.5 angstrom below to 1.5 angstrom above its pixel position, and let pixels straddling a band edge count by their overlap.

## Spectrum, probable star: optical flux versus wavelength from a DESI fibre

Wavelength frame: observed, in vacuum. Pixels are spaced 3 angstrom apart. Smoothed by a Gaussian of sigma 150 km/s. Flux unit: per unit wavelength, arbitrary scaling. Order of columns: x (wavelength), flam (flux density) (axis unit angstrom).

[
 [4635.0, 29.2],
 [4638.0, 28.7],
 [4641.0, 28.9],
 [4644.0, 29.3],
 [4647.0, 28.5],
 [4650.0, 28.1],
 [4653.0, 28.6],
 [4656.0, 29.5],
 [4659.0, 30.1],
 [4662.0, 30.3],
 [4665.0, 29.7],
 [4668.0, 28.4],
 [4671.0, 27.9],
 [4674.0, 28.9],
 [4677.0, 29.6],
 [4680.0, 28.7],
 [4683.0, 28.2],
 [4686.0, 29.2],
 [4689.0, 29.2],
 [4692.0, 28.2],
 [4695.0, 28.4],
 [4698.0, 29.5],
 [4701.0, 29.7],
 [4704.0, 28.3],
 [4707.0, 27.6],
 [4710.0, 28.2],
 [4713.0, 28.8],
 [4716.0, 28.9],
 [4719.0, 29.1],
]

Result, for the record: 28.6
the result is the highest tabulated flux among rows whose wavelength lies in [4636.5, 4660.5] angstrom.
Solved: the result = 30.1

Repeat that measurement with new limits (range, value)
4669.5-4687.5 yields 29.6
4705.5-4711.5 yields 28.2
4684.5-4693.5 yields 29.2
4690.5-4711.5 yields 29.7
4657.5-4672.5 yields 30.3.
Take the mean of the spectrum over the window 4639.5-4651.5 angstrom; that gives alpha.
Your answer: 28.7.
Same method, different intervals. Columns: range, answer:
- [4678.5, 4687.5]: 28.7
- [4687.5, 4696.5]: 28.6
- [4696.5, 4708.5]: 28.8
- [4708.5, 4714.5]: 28.5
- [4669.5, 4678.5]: 28.8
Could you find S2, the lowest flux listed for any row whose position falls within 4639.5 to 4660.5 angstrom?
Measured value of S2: 28.1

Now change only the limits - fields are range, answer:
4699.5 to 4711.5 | 27.6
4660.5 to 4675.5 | 27.9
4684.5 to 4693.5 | 28.2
